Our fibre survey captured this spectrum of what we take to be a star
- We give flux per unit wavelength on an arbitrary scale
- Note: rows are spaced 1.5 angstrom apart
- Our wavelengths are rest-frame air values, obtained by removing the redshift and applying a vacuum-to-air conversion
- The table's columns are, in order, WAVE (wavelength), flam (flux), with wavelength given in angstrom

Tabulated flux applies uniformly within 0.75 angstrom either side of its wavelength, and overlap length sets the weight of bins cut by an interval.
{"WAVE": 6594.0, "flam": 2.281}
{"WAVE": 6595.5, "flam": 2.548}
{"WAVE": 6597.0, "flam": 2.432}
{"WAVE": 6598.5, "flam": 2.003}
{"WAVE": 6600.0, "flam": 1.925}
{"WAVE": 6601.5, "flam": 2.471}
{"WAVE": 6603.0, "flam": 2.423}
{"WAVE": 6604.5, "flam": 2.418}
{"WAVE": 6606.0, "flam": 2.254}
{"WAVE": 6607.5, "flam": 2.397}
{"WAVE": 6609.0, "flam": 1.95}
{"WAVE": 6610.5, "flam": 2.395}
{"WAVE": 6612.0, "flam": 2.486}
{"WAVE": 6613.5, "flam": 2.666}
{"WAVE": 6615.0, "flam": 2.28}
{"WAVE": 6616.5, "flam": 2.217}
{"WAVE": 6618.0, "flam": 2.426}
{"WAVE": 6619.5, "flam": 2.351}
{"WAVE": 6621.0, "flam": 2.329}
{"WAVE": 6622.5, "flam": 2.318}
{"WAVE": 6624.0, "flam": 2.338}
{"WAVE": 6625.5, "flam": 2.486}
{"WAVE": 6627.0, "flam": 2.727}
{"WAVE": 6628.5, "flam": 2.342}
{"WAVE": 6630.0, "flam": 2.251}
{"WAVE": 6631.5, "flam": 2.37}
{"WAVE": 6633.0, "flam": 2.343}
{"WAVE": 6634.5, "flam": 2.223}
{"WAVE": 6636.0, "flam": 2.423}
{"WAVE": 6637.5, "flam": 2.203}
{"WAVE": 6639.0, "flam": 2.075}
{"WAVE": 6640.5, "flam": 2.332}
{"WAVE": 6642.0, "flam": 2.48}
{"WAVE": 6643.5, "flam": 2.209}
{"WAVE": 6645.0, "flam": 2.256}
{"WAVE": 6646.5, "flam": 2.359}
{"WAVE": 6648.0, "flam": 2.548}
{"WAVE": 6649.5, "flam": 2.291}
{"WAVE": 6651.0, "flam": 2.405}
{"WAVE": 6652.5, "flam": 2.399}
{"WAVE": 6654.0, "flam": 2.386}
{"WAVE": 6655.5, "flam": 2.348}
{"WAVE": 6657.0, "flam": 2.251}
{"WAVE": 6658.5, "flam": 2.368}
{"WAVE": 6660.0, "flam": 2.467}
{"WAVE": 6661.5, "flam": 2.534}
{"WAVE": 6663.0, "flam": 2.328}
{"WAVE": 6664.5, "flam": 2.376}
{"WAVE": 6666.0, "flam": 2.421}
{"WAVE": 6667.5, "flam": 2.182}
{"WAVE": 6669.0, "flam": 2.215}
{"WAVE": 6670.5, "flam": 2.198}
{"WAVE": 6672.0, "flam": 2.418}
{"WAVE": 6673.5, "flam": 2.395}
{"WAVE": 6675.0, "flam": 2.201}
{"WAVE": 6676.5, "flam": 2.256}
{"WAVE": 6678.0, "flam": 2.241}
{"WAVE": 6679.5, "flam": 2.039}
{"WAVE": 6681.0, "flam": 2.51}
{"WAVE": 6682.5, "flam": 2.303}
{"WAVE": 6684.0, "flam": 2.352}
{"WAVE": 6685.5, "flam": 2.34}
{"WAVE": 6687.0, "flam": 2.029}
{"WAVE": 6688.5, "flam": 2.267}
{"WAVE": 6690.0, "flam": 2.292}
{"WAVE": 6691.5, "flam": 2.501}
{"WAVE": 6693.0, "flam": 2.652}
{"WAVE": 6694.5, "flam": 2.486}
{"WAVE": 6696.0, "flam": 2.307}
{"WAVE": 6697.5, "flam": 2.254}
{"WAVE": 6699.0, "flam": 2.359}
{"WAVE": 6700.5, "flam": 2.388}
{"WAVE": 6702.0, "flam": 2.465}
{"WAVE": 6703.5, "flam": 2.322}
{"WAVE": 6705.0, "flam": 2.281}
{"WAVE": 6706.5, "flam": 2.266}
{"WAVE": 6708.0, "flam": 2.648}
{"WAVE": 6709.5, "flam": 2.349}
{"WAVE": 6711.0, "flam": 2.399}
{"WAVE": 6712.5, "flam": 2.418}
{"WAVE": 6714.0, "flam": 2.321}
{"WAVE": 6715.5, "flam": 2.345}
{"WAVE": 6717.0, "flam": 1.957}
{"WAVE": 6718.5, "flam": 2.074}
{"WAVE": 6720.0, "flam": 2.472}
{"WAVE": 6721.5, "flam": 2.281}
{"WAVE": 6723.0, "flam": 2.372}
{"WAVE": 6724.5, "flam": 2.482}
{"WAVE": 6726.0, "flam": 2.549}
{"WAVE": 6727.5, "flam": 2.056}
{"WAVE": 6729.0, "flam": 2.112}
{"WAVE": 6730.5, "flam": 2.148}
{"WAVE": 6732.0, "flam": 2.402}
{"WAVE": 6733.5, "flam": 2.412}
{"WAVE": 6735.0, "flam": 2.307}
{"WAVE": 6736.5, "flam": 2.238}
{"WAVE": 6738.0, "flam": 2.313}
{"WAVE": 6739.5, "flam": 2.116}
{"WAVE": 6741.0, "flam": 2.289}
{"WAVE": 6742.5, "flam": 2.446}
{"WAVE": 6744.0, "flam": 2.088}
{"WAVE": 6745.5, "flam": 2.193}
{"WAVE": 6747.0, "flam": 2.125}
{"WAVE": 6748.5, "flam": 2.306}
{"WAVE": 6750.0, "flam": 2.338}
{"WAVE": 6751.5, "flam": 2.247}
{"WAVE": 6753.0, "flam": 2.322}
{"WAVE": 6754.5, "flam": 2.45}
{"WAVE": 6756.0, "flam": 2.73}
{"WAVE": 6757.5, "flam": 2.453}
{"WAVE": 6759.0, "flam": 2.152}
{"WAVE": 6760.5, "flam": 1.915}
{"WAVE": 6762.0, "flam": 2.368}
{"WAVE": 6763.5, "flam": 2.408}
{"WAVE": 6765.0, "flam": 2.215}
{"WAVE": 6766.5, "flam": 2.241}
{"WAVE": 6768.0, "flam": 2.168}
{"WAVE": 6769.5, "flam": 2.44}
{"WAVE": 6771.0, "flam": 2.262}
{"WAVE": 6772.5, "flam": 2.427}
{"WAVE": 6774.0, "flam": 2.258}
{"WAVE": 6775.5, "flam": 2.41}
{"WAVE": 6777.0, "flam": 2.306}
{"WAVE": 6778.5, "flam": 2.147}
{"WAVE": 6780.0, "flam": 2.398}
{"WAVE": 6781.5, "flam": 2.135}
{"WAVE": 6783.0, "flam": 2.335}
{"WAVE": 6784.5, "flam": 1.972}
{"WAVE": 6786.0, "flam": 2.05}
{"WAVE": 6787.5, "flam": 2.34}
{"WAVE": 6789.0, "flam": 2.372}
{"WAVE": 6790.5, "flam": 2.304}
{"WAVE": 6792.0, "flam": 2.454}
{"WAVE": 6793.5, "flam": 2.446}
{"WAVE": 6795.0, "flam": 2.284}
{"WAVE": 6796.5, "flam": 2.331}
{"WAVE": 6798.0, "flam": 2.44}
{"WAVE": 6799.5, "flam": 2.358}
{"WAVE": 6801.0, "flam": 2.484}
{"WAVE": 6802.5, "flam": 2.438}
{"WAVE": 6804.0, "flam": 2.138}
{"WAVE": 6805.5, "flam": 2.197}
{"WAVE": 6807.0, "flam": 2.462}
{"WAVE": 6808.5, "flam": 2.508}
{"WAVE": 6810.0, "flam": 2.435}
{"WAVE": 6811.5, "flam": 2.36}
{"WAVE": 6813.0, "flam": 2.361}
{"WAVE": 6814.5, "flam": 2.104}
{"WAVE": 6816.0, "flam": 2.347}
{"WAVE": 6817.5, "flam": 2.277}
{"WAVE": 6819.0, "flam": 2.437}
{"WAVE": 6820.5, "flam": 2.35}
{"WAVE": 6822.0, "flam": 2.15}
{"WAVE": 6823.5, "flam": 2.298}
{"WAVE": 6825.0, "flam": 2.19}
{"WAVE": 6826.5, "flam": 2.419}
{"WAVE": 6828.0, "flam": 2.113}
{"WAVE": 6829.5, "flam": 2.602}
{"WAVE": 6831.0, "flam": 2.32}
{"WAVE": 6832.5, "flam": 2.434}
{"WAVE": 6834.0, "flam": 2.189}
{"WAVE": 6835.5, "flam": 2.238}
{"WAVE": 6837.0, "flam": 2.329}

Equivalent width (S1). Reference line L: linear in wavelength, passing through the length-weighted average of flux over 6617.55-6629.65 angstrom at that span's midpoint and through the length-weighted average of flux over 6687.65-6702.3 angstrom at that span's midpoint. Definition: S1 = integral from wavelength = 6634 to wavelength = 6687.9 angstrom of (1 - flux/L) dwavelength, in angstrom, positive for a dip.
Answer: 1.9 angstrom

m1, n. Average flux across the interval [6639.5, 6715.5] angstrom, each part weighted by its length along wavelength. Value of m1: 2.35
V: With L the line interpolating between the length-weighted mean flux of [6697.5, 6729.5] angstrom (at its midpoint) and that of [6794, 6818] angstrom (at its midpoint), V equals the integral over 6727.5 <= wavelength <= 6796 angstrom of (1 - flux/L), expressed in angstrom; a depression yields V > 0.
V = 1.6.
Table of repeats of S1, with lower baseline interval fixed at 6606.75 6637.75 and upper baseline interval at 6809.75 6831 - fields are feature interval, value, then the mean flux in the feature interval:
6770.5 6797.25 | 0.4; 2.29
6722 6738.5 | 0.2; 2.31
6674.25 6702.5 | 0.2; 2.33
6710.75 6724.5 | 0.2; 2.3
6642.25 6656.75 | 0.0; 2.36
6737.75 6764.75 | 0.5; 2.29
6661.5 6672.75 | 0.1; 2.32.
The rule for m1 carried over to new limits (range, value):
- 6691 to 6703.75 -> 2.42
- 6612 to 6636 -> 2.38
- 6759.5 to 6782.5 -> 2.27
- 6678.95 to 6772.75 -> 2.31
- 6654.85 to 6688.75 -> 2.31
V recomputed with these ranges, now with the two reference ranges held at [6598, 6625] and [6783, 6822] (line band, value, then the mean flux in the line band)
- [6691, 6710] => -0.7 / 2.41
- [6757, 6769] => 0.4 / 2.24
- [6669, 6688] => 0.4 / 2.27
